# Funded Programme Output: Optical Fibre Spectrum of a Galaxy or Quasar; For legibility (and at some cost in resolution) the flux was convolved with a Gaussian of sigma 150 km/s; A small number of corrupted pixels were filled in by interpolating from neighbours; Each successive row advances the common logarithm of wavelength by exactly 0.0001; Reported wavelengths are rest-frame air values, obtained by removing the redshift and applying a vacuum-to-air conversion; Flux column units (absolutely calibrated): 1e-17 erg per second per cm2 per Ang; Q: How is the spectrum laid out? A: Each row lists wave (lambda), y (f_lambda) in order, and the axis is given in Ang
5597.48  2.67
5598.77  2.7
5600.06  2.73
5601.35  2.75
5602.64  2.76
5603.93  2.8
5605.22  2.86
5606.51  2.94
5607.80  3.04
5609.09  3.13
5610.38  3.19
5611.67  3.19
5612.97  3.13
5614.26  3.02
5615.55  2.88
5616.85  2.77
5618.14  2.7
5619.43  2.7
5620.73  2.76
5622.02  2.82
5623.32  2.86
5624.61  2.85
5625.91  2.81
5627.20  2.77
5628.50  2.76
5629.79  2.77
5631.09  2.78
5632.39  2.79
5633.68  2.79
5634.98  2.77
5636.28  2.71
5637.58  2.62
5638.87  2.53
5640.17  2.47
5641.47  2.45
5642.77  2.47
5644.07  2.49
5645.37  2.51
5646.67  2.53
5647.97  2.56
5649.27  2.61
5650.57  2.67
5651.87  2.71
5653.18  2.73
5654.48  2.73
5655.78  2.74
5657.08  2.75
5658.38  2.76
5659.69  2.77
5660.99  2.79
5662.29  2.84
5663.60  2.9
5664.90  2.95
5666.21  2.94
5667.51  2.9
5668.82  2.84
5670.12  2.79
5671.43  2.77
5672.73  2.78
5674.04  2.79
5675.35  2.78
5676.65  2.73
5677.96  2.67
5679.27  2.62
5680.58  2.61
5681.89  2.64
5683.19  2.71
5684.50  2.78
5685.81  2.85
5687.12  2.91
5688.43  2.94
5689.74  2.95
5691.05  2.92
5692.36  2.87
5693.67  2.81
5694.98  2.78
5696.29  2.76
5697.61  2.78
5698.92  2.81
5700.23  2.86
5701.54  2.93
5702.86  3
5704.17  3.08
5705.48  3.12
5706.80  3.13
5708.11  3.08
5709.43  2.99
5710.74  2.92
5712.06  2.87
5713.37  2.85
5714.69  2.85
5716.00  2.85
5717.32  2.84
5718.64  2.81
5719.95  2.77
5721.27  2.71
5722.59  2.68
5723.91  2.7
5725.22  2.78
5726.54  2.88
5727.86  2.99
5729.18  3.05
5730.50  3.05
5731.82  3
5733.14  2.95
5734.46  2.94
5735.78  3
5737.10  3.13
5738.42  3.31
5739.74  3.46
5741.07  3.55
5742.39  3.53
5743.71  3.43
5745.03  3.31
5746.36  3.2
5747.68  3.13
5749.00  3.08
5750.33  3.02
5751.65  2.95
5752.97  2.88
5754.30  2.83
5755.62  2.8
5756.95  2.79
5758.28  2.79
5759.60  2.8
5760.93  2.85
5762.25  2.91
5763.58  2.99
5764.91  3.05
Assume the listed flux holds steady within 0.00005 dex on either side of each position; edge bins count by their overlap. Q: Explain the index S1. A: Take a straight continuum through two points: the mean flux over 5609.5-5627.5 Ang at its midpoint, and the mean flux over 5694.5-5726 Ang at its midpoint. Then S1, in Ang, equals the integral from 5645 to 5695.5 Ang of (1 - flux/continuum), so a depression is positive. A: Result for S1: 2.0 Ang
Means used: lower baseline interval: 2.89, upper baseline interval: 2.87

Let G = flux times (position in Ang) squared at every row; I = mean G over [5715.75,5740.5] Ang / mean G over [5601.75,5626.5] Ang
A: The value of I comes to 1.1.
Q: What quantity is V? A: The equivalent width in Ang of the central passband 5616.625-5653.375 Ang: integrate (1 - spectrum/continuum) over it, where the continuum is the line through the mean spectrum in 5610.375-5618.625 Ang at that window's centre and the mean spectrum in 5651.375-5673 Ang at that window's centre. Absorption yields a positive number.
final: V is 2.8 Ang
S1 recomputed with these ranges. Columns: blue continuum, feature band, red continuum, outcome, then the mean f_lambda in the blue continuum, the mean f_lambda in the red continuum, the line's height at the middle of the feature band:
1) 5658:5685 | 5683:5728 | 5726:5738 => 0.5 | 2.78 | 3.01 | 2.91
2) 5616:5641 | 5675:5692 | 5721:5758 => 0.6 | 2.74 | 3.04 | 2.89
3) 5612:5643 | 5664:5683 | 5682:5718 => 0.5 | 2.76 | 2.89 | 2.84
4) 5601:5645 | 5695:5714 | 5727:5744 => 0.8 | 2.8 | 3.17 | 3.07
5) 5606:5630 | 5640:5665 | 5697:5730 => 2.0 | 2.9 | 2.89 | 2.9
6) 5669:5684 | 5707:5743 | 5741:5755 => 0.4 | 2.72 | 3.16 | 3.02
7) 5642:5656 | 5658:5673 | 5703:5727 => -0.9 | 2.61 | 2.89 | 2.68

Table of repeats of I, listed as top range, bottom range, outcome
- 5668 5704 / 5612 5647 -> 1.05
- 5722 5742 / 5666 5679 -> 1.11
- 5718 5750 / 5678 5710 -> 1.08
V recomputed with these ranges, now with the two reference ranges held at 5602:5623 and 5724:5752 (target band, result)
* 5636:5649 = 1.9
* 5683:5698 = 1.0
